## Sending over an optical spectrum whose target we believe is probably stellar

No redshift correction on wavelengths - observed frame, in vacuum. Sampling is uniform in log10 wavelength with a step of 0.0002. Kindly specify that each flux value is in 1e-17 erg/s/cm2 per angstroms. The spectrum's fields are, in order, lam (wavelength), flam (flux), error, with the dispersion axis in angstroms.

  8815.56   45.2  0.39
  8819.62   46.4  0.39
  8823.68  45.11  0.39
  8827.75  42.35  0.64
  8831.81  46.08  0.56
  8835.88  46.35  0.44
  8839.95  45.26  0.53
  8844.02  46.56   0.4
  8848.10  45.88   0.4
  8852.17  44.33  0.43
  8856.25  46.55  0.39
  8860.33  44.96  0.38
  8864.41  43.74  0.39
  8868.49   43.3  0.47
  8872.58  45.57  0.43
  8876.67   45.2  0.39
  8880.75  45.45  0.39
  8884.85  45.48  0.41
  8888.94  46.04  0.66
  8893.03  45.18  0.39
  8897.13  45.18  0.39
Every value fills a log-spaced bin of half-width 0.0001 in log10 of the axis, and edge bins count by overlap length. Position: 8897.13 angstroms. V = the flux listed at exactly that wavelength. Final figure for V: 45.18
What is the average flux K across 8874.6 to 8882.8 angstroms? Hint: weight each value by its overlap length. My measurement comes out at 45.3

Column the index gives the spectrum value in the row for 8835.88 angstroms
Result 46.35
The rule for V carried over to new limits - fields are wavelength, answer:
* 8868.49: 43.3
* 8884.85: 45.48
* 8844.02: 46.56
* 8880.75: 45.45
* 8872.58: 45.57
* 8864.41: 43.74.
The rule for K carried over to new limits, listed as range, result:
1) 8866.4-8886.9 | 45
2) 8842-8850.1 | 46.2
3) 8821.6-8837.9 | 45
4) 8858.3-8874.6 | 44.4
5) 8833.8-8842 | 45.8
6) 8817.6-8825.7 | 45.8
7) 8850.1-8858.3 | 45.5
